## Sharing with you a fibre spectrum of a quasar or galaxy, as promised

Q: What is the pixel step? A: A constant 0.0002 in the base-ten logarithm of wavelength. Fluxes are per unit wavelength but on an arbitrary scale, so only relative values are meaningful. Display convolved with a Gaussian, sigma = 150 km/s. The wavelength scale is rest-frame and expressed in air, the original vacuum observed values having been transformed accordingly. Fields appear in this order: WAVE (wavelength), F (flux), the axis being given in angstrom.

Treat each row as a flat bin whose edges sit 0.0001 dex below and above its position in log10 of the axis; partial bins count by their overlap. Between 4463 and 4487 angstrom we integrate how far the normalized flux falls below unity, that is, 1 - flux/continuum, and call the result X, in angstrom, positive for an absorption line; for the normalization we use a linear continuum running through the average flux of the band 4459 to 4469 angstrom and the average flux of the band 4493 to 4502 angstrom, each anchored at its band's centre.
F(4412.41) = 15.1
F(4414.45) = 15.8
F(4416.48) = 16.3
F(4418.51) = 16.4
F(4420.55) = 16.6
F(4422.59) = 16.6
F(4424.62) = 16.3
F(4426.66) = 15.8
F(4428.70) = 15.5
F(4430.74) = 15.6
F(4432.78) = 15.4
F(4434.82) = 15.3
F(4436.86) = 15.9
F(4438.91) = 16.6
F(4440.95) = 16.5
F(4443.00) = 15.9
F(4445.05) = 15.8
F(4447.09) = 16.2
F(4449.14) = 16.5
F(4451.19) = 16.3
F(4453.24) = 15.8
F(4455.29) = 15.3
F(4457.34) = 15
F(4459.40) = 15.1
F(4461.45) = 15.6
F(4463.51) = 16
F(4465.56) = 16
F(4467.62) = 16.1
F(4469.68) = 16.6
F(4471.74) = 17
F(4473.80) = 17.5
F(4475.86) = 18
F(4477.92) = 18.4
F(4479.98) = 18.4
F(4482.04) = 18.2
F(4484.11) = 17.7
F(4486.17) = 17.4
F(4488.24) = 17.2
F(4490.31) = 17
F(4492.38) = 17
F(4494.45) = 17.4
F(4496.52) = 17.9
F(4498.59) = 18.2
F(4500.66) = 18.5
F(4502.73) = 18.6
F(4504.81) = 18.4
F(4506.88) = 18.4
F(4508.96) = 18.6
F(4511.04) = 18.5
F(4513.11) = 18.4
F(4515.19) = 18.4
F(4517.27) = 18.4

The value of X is -1.1 angstrom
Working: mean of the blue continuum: 15.8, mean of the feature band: 17.3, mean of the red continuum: 18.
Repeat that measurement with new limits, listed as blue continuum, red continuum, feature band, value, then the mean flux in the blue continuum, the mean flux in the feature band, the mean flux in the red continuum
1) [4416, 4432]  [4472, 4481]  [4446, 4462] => 1.36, 16.1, 15.7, 18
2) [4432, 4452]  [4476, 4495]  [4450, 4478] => 1.00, 16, 16.3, 17.7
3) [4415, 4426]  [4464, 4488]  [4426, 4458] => 1.76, 16.4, 15.8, 17.4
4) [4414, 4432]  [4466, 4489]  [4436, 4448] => 0.31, 16.1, 16.2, 17.5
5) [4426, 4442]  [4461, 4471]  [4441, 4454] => -0.14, 15.8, 16.1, 16.1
